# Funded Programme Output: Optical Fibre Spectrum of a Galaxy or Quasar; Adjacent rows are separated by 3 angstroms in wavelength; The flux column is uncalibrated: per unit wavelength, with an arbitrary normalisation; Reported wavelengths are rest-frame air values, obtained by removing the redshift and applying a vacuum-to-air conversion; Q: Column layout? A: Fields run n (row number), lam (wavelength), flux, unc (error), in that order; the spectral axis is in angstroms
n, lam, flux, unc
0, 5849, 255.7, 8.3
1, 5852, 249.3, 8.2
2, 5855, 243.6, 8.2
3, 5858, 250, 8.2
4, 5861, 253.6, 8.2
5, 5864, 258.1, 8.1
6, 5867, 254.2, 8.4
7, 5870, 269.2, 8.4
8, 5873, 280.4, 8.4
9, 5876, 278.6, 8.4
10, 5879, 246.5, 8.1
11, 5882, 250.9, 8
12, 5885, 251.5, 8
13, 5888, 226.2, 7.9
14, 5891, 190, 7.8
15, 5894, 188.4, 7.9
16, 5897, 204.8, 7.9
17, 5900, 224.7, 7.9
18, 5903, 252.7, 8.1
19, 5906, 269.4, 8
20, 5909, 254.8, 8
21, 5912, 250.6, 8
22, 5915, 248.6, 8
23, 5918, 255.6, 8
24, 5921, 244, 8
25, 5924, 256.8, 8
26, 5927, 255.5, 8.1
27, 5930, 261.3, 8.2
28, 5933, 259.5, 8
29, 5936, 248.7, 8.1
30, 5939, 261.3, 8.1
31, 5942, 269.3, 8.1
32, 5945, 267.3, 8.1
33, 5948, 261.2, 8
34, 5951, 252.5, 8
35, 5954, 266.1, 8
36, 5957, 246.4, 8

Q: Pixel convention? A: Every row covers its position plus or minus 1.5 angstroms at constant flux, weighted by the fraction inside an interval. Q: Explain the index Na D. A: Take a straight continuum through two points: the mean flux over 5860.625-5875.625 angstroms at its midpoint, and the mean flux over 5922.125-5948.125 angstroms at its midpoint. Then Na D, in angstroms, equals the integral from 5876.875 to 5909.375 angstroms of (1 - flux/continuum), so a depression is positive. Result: 3.7 angstroms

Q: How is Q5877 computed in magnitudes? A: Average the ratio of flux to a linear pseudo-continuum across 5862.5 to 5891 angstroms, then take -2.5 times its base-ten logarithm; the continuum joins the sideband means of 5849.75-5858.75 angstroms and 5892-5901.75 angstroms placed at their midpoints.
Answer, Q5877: -0.12 mag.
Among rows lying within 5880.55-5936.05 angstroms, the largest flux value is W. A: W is 269.4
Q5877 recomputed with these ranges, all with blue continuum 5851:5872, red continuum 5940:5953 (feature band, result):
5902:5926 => 0.02 mag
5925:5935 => 0.01 mag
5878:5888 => 0.05 mag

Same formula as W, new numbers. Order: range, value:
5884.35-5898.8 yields 251.5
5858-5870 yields 269.2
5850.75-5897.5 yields 280.4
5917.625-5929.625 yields 256.8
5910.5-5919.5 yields 255.6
